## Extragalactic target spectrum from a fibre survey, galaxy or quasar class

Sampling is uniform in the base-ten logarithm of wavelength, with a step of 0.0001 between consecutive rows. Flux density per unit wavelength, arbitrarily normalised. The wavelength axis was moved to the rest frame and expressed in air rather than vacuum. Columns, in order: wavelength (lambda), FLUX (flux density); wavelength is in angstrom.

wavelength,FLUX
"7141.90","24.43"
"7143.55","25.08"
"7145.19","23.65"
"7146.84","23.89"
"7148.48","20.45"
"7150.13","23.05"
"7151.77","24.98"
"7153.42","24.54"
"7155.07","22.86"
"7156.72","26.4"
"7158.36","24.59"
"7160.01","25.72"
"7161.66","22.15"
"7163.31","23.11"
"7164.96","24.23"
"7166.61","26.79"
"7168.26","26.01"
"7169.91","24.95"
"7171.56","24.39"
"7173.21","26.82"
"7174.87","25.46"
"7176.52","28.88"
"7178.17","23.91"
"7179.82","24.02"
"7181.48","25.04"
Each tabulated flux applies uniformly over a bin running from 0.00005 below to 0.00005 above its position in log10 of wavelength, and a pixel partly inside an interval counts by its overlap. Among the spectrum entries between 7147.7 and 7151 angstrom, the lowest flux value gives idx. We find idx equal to 20.45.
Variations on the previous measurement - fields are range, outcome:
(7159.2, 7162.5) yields 22.15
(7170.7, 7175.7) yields 24.39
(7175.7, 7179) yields 23.91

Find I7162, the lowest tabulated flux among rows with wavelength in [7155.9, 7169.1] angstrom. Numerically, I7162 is 22.15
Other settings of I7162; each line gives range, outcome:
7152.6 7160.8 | 22.86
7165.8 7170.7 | 24.95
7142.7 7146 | 23.65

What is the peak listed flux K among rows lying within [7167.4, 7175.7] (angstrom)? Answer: 26.82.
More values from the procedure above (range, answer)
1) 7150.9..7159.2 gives 26.4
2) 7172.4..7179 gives 28.88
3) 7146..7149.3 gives 23.89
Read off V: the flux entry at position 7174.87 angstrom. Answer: 25.46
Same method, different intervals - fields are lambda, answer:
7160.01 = 25.72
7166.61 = 26.79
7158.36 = 24.59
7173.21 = 26.82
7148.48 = 20.45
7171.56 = 24.39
